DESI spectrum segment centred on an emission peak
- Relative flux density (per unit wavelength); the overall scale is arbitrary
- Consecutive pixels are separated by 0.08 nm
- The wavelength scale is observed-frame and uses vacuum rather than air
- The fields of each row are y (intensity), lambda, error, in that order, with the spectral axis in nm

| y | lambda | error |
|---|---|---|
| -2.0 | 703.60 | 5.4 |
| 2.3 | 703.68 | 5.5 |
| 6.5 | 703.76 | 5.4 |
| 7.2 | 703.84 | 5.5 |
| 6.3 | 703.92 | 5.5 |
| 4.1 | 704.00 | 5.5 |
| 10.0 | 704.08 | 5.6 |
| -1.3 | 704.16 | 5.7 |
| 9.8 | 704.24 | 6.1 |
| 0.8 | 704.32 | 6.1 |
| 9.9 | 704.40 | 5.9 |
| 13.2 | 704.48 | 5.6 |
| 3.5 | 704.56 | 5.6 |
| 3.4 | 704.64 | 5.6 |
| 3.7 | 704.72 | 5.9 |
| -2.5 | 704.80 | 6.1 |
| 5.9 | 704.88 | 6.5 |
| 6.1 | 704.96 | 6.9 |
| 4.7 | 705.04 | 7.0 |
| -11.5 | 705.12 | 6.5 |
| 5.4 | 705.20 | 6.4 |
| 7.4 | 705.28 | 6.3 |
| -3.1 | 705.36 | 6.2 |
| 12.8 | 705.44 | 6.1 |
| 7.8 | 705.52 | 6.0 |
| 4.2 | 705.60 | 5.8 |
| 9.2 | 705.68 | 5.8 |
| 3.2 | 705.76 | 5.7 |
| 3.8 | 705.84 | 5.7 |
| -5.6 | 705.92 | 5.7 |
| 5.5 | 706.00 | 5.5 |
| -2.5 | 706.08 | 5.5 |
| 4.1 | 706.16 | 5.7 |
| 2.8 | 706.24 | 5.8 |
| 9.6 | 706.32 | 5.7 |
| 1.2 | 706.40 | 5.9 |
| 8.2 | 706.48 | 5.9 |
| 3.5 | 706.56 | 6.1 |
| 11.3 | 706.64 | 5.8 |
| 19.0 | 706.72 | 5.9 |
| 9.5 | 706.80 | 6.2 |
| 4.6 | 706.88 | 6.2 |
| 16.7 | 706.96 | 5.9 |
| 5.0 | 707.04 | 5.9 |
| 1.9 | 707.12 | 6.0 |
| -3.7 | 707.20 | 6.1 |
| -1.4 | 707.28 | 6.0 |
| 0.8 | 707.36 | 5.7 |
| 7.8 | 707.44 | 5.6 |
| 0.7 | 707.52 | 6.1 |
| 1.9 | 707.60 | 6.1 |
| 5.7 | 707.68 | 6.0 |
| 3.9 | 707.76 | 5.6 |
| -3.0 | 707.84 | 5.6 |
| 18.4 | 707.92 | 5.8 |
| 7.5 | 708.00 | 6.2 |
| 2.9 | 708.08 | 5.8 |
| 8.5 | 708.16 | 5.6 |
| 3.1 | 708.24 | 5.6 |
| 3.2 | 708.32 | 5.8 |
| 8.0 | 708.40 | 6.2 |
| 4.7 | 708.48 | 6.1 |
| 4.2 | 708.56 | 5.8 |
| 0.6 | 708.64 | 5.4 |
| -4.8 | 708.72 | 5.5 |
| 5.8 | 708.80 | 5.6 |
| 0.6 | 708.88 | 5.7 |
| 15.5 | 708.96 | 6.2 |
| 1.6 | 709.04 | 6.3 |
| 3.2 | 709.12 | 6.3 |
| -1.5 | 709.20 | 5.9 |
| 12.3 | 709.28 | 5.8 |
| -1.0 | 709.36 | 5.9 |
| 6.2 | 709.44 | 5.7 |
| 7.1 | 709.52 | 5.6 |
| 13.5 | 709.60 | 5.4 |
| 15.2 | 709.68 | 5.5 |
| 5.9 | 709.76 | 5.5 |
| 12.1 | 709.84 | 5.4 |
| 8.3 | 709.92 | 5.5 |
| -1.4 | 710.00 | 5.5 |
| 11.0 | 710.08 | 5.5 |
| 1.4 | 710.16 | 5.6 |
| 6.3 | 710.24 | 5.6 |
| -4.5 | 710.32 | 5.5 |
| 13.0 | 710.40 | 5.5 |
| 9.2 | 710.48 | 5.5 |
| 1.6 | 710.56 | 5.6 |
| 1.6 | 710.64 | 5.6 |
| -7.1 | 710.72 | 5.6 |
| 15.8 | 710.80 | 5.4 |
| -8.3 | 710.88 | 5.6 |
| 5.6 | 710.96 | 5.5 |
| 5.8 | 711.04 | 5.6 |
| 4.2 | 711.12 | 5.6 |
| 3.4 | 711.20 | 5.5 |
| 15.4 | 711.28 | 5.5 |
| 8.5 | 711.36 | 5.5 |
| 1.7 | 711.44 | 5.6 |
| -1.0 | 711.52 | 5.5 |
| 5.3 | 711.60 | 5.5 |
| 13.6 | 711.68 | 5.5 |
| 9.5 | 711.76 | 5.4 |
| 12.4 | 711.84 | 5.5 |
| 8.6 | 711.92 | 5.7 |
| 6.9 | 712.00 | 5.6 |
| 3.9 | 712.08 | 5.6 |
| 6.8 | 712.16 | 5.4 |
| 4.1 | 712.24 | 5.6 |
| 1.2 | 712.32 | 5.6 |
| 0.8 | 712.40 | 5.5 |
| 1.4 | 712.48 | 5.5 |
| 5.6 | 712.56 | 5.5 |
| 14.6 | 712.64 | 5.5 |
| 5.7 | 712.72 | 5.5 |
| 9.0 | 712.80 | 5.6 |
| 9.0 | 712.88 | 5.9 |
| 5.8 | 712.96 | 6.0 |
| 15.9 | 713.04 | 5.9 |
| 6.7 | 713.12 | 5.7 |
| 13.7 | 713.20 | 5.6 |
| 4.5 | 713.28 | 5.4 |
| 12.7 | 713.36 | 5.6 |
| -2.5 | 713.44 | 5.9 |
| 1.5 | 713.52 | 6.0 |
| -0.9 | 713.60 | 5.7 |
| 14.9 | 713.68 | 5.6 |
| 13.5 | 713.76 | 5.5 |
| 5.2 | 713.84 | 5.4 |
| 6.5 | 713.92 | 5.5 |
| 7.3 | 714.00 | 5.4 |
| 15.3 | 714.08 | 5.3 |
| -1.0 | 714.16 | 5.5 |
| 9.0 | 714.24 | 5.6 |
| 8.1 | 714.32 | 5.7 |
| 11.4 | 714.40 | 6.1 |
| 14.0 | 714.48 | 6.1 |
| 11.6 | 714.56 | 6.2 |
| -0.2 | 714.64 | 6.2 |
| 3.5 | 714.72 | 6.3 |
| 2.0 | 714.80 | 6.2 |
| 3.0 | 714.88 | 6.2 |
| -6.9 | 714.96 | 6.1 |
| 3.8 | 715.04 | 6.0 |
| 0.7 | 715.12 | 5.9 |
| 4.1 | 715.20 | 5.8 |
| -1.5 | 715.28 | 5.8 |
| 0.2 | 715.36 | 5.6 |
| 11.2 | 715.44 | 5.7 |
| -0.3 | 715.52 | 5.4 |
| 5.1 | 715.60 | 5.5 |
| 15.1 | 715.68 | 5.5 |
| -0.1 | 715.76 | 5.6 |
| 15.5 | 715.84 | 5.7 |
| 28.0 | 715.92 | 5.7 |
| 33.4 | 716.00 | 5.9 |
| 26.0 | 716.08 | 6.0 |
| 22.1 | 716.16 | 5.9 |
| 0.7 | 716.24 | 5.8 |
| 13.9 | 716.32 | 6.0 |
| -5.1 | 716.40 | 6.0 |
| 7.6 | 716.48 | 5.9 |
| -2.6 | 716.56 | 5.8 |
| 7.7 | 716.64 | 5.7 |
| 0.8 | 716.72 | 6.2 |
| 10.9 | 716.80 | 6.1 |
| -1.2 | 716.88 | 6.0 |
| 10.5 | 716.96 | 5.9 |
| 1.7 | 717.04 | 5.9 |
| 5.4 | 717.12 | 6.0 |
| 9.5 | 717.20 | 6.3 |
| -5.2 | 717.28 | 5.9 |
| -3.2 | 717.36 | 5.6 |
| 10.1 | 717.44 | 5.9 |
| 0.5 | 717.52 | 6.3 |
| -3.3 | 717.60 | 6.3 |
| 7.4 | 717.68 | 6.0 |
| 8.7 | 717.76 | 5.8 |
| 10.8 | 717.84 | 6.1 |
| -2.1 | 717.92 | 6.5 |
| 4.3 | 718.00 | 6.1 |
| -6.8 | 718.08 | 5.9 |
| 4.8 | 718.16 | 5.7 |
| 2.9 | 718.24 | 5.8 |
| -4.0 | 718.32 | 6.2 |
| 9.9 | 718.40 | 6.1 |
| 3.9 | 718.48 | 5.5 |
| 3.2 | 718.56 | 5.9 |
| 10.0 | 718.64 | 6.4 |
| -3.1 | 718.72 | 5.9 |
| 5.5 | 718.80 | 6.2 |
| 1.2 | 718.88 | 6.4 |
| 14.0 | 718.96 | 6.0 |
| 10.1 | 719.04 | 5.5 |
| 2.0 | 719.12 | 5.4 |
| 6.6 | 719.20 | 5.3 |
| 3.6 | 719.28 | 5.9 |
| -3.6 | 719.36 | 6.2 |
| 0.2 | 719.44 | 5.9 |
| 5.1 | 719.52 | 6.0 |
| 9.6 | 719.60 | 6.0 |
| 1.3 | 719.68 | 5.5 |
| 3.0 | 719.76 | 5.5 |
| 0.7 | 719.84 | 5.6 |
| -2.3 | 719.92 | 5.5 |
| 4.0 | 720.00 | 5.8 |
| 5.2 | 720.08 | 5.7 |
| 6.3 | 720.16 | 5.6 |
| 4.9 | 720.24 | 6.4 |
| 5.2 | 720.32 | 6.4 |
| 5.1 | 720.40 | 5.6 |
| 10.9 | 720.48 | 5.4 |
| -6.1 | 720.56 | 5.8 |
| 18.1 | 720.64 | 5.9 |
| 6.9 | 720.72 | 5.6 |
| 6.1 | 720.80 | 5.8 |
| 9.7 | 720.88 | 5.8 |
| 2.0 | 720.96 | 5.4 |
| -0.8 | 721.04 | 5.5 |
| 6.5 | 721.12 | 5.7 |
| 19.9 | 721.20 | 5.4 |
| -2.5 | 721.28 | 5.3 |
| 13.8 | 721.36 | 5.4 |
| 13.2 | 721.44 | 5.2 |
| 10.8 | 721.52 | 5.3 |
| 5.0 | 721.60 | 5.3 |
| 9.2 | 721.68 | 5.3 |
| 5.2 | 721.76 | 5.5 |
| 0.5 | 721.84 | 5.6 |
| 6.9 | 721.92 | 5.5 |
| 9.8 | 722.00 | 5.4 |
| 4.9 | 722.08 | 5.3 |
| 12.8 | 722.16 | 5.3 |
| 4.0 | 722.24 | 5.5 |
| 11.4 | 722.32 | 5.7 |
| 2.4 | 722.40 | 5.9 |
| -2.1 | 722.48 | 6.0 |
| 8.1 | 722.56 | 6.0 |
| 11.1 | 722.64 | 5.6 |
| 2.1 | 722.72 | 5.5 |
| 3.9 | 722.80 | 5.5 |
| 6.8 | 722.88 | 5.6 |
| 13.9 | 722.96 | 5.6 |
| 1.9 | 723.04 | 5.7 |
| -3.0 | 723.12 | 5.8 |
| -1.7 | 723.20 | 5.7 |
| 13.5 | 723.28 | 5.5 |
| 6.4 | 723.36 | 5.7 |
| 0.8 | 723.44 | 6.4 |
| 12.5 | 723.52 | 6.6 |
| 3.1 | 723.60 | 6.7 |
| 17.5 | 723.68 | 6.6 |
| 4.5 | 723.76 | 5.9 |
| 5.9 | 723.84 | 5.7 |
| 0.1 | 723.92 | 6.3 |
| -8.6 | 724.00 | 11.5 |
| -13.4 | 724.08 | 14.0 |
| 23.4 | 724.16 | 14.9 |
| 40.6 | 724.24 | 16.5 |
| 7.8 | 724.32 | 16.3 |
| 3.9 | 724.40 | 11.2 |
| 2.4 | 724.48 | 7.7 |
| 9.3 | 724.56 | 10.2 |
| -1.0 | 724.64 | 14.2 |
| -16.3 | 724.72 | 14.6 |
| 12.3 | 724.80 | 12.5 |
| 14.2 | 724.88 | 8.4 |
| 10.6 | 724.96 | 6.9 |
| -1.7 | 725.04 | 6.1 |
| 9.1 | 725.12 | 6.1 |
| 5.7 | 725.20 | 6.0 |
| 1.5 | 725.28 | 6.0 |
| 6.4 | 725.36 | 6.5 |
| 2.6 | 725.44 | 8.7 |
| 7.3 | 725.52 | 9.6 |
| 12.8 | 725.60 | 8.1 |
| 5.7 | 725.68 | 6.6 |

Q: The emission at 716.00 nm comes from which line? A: H-gamma 4340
